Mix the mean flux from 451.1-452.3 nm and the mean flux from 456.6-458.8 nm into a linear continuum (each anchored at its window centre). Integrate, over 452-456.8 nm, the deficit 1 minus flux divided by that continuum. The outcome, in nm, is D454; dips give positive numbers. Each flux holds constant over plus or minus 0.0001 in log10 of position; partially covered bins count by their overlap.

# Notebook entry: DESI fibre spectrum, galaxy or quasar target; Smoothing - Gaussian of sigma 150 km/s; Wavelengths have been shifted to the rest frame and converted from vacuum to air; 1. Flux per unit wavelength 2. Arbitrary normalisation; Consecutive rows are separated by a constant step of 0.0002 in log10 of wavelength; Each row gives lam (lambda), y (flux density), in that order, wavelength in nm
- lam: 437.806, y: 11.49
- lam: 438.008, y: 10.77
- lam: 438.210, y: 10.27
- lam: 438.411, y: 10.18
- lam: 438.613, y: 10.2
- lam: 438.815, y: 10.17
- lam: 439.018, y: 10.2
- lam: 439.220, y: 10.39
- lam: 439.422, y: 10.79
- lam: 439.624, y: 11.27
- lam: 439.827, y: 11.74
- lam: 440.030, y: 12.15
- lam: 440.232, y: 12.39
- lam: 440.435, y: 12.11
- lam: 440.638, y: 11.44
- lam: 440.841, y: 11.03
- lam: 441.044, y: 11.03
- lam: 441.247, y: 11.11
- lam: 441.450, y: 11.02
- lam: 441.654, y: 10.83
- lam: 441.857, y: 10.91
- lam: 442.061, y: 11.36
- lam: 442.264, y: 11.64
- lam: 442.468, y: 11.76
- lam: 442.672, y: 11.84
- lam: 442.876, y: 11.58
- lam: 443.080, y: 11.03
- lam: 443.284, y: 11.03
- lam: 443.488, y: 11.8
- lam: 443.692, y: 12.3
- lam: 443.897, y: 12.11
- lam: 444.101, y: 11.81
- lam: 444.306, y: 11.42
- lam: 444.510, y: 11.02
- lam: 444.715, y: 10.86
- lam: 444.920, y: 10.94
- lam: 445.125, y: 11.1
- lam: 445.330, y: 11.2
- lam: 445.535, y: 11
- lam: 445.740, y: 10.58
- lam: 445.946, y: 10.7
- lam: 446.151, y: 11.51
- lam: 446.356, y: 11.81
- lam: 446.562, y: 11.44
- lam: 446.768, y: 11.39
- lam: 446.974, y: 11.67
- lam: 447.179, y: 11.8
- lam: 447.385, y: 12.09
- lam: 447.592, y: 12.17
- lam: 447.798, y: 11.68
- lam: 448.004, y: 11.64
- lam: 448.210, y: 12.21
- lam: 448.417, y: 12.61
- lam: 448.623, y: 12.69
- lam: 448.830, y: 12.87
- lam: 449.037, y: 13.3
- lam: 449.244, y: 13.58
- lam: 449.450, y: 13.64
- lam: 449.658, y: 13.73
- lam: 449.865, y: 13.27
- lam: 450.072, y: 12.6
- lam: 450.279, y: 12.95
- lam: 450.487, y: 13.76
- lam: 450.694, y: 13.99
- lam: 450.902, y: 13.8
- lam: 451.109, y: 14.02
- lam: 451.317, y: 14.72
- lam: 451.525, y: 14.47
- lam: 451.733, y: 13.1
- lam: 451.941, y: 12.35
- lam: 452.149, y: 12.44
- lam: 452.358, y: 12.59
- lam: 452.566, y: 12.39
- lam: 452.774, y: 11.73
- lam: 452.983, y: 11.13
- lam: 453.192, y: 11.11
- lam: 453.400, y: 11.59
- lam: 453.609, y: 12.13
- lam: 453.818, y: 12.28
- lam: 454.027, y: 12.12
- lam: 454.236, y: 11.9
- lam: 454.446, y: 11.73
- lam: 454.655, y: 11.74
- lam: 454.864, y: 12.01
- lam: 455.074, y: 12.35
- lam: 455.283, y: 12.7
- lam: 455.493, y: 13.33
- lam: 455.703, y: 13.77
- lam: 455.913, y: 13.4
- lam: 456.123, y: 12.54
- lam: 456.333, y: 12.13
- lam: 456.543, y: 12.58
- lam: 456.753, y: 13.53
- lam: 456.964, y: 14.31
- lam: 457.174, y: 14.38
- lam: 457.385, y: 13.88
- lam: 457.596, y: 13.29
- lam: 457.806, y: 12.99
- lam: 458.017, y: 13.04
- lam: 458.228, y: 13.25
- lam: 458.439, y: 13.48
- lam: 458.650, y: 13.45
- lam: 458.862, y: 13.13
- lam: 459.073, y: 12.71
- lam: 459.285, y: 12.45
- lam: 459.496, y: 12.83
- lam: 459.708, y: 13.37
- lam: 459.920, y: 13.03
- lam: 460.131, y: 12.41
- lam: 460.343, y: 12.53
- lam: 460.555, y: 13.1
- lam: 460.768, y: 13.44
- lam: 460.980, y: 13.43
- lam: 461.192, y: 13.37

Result 0.42 nm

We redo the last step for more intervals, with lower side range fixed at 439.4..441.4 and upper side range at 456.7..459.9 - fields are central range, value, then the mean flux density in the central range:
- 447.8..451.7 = -0.25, 13.3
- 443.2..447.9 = 0.23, 11.5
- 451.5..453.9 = 0.10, 12.2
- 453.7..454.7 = 0.07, 12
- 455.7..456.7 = 0.02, 12.8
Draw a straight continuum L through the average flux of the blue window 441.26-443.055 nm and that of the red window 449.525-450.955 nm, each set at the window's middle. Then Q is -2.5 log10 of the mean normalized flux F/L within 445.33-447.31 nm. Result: 0.099 mag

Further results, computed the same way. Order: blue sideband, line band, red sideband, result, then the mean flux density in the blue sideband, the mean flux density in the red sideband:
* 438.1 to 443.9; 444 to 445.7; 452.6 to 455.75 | 0.031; 11.2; 12.1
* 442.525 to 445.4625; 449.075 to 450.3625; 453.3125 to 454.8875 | -0.138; 11.4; 11.9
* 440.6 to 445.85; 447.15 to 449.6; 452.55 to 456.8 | -0.074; 11.3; 12.3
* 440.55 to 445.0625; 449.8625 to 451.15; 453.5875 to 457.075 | -0.114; 11.4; 12.6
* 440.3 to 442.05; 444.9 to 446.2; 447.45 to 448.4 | 0.069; 11.2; 12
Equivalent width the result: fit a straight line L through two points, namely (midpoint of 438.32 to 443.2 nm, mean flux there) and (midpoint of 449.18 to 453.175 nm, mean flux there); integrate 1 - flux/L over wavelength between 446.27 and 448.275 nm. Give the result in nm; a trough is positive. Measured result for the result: 0.10 nm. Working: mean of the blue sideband 11.2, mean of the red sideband 13.1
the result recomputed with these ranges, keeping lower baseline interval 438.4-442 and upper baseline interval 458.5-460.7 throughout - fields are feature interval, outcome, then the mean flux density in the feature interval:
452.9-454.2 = 0.06 nm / 11.7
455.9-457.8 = -0.10 nm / 13.3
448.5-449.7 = -0.14 nm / 13.3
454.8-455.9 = -0.03 nm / 12.9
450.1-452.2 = -0.25 nm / 13.6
